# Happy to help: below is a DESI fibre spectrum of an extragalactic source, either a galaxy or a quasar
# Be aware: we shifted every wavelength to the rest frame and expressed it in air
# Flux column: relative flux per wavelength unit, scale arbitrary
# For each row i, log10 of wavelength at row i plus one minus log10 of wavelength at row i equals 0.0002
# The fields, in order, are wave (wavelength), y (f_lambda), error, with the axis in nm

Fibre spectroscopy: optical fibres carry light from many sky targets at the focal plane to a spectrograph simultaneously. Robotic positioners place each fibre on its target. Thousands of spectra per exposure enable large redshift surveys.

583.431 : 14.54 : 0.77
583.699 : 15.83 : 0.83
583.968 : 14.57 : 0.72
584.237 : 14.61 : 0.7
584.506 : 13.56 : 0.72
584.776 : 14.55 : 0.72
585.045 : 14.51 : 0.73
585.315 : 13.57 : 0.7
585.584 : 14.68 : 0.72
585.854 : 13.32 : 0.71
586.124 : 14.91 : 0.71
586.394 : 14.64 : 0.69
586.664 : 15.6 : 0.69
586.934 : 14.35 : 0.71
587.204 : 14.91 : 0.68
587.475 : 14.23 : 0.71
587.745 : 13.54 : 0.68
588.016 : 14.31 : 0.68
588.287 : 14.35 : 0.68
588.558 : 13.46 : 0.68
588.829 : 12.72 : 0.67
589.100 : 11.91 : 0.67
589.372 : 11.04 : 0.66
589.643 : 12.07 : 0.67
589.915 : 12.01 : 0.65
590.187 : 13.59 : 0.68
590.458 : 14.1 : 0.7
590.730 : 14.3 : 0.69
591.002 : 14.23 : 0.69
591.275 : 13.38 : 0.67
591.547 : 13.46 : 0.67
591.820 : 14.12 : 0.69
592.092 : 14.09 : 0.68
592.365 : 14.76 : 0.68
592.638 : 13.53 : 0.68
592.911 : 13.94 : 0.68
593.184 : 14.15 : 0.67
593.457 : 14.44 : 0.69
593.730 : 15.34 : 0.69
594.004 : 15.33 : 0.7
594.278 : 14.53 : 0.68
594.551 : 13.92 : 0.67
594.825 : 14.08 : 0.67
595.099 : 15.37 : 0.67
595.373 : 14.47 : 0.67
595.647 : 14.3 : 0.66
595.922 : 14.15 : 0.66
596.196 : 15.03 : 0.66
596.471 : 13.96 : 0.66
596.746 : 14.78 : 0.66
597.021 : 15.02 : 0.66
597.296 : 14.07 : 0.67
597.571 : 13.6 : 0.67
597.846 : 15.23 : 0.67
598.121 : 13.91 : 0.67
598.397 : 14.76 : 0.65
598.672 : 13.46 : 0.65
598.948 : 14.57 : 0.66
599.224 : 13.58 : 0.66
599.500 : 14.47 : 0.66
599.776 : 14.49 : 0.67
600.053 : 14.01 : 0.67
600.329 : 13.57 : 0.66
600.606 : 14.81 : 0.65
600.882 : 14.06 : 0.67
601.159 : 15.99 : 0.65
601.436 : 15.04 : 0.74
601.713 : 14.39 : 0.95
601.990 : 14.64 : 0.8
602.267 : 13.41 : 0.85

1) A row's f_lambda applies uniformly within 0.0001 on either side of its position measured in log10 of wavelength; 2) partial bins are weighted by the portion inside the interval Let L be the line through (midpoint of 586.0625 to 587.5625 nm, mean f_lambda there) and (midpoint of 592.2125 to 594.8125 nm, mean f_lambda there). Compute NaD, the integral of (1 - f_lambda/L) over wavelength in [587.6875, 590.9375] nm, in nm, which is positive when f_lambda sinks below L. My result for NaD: 0.34 nm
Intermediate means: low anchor 14.8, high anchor 14.4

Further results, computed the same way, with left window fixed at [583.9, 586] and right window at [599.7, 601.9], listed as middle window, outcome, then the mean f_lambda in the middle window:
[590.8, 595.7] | 0.02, 14.3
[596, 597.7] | 0.01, 14.4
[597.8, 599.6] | 0.03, 14.2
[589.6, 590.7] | 0.09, 13.1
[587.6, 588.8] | 0.04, 13.8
